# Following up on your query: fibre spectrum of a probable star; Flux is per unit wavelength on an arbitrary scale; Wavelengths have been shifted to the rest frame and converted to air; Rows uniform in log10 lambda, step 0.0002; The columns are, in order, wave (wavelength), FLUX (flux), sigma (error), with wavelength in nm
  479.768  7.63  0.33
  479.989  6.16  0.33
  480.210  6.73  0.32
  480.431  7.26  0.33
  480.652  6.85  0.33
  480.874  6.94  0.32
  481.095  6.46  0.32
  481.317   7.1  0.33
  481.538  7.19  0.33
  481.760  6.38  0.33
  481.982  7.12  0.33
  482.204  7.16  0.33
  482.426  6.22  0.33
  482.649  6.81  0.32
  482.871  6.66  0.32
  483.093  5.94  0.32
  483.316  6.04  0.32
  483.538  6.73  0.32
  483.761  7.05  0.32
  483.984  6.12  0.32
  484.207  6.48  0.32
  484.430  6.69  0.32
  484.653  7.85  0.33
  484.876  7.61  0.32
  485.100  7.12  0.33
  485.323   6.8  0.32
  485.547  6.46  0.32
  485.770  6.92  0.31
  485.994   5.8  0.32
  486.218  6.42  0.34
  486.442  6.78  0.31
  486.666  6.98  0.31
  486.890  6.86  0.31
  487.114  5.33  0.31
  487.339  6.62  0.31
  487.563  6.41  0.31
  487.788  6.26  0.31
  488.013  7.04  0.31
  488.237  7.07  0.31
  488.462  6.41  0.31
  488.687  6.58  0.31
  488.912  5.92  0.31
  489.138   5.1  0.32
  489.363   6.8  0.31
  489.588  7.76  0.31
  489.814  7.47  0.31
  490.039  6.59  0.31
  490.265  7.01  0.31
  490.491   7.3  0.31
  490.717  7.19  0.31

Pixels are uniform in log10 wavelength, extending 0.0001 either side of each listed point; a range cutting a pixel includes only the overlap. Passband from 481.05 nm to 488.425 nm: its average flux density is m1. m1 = 6.68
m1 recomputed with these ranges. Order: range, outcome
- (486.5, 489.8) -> 6.54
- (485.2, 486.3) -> 6.49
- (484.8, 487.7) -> 6.61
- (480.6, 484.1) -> 6.67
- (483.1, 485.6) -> 6.78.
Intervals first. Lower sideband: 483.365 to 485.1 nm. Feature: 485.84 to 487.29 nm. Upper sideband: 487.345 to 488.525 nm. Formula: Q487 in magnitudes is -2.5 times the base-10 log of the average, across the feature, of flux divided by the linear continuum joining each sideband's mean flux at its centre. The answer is 0.059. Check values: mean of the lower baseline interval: 6.91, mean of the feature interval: 6.39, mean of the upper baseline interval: 6.65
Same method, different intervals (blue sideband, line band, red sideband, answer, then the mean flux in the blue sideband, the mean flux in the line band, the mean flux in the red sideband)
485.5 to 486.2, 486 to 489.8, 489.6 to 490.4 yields 0.037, 6.39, 6.53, 7.12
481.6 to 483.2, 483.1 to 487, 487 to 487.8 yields -0.059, 6.63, 6.73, 6.14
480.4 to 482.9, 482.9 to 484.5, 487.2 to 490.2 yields 0.054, 6.84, 6.44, 6.61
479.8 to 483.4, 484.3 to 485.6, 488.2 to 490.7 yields -0.060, 6.71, 7.11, 6.73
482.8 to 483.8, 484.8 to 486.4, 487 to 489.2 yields -0.057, 6.44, 6.71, 6.3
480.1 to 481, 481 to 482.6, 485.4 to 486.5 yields 0.004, 6.94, 6.81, 6.47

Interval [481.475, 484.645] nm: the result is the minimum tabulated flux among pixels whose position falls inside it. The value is 5.94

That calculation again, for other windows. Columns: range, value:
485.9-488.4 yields 5.33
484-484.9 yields 6.48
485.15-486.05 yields 5.8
